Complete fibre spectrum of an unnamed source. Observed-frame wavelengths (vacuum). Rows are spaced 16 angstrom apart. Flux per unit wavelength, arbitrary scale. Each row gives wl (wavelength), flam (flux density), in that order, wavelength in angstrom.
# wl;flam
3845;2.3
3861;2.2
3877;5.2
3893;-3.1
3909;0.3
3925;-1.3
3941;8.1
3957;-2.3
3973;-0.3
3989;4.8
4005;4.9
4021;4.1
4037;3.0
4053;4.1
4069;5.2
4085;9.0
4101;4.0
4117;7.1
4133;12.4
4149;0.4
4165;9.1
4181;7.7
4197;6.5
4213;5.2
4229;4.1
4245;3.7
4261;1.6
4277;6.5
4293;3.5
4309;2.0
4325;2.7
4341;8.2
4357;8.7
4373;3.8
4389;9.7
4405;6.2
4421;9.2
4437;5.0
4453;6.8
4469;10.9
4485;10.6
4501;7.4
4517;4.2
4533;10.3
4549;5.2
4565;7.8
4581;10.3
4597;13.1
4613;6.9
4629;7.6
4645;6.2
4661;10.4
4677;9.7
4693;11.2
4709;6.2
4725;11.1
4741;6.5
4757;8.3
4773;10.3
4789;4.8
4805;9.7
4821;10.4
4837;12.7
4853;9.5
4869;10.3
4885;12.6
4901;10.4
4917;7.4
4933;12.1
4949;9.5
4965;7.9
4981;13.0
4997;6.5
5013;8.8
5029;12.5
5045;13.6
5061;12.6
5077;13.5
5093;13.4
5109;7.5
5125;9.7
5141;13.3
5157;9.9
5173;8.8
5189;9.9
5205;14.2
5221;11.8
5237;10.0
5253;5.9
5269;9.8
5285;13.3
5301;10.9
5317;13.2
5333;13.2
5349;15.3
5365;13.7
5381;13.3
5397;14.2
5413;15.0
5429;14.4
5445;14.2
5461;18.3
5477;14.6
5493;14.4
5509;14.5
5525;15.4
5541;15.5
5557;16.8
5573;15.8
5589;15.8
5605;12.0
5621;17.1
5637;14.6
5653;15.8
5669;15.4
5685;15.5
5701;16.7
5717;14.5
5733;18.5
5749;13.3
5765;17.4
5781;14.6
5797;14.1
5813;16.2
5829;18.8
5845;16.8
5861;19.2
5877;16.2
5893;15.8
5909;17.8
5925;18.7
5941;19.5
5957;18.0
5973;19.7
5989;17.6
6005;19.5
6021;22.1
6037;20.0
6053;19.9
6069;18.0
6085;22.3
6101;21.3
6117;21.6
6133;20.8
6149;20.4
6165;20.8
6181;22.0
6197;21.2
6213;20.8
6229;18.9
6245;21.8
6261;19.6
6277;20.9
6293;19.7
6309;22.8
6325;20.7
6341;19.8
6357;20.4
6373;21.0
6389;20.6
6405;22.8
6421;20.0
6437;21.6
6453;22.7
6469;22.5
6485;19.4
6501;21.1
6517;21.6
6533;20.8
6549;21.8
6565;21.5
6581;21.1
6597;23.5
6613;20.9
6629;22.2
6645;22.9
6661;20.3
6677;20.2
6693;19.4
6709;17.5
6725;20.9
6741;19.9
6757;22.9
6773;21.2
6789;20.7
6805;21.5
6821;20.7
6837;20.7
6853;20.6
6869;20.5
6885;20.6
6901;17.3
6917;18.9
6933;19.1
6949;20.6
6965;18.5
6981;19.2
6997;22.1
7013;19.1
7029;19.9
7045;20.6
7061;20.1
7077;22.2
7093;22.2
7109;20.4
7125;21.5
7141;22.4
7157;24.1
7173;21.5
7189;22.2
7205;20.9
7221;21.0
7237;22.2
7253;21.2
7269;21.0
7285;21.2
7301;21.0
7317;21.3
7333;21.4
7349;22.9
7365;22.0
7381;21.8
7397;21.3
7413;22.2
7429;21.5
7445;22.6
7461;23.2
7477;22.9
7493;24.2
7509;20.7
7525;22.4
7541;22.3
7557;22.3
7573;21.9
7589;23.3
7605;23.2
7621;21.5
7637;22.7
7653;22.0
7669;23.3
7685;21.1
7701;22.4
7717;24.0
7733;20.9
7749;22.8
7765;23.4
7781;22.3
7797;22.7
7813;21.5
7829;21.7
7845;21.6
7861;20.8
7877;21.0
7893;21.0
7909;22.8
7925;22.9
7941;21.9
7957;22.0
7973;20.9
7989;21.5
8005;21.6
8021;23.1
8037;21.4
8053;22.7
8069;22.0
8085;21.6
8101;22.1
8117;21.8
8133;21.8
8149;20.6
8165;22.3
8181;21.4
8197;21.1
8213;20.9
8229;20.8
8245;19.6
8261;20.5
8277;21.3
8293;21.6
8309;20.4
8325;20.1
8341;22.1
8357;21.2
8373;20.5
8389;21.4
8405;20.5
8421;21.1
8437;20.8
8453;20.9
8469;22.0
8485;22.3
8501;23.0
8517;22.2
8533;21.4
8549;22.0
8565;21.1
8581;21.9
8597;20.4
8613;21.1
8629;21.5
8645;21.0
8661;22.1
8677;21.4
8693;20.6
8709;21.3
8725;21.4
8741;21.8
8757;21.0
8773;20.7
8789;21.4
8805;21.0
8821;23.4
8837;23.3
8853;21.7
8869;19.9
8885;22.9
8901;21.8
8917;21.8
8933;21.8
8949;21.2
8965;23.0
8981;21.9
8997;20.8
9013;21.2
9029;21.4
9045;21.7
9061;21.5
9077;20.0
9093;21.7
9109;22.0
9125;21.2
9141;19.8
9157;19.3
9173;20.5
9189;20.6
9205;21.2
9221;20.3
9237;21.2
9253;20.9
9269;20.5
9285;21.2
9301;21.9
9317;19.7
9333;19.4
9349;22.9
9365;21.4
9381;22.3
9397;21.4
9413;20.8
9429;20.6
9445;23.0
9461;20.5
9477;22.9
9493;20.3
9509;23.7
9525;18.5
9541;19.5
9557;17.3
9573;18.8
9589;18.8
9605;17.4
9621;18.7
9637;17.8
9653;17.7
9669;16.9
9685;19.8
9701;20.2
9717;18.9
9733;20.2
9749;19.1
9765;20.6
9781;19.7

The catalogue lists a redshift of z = 0.33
